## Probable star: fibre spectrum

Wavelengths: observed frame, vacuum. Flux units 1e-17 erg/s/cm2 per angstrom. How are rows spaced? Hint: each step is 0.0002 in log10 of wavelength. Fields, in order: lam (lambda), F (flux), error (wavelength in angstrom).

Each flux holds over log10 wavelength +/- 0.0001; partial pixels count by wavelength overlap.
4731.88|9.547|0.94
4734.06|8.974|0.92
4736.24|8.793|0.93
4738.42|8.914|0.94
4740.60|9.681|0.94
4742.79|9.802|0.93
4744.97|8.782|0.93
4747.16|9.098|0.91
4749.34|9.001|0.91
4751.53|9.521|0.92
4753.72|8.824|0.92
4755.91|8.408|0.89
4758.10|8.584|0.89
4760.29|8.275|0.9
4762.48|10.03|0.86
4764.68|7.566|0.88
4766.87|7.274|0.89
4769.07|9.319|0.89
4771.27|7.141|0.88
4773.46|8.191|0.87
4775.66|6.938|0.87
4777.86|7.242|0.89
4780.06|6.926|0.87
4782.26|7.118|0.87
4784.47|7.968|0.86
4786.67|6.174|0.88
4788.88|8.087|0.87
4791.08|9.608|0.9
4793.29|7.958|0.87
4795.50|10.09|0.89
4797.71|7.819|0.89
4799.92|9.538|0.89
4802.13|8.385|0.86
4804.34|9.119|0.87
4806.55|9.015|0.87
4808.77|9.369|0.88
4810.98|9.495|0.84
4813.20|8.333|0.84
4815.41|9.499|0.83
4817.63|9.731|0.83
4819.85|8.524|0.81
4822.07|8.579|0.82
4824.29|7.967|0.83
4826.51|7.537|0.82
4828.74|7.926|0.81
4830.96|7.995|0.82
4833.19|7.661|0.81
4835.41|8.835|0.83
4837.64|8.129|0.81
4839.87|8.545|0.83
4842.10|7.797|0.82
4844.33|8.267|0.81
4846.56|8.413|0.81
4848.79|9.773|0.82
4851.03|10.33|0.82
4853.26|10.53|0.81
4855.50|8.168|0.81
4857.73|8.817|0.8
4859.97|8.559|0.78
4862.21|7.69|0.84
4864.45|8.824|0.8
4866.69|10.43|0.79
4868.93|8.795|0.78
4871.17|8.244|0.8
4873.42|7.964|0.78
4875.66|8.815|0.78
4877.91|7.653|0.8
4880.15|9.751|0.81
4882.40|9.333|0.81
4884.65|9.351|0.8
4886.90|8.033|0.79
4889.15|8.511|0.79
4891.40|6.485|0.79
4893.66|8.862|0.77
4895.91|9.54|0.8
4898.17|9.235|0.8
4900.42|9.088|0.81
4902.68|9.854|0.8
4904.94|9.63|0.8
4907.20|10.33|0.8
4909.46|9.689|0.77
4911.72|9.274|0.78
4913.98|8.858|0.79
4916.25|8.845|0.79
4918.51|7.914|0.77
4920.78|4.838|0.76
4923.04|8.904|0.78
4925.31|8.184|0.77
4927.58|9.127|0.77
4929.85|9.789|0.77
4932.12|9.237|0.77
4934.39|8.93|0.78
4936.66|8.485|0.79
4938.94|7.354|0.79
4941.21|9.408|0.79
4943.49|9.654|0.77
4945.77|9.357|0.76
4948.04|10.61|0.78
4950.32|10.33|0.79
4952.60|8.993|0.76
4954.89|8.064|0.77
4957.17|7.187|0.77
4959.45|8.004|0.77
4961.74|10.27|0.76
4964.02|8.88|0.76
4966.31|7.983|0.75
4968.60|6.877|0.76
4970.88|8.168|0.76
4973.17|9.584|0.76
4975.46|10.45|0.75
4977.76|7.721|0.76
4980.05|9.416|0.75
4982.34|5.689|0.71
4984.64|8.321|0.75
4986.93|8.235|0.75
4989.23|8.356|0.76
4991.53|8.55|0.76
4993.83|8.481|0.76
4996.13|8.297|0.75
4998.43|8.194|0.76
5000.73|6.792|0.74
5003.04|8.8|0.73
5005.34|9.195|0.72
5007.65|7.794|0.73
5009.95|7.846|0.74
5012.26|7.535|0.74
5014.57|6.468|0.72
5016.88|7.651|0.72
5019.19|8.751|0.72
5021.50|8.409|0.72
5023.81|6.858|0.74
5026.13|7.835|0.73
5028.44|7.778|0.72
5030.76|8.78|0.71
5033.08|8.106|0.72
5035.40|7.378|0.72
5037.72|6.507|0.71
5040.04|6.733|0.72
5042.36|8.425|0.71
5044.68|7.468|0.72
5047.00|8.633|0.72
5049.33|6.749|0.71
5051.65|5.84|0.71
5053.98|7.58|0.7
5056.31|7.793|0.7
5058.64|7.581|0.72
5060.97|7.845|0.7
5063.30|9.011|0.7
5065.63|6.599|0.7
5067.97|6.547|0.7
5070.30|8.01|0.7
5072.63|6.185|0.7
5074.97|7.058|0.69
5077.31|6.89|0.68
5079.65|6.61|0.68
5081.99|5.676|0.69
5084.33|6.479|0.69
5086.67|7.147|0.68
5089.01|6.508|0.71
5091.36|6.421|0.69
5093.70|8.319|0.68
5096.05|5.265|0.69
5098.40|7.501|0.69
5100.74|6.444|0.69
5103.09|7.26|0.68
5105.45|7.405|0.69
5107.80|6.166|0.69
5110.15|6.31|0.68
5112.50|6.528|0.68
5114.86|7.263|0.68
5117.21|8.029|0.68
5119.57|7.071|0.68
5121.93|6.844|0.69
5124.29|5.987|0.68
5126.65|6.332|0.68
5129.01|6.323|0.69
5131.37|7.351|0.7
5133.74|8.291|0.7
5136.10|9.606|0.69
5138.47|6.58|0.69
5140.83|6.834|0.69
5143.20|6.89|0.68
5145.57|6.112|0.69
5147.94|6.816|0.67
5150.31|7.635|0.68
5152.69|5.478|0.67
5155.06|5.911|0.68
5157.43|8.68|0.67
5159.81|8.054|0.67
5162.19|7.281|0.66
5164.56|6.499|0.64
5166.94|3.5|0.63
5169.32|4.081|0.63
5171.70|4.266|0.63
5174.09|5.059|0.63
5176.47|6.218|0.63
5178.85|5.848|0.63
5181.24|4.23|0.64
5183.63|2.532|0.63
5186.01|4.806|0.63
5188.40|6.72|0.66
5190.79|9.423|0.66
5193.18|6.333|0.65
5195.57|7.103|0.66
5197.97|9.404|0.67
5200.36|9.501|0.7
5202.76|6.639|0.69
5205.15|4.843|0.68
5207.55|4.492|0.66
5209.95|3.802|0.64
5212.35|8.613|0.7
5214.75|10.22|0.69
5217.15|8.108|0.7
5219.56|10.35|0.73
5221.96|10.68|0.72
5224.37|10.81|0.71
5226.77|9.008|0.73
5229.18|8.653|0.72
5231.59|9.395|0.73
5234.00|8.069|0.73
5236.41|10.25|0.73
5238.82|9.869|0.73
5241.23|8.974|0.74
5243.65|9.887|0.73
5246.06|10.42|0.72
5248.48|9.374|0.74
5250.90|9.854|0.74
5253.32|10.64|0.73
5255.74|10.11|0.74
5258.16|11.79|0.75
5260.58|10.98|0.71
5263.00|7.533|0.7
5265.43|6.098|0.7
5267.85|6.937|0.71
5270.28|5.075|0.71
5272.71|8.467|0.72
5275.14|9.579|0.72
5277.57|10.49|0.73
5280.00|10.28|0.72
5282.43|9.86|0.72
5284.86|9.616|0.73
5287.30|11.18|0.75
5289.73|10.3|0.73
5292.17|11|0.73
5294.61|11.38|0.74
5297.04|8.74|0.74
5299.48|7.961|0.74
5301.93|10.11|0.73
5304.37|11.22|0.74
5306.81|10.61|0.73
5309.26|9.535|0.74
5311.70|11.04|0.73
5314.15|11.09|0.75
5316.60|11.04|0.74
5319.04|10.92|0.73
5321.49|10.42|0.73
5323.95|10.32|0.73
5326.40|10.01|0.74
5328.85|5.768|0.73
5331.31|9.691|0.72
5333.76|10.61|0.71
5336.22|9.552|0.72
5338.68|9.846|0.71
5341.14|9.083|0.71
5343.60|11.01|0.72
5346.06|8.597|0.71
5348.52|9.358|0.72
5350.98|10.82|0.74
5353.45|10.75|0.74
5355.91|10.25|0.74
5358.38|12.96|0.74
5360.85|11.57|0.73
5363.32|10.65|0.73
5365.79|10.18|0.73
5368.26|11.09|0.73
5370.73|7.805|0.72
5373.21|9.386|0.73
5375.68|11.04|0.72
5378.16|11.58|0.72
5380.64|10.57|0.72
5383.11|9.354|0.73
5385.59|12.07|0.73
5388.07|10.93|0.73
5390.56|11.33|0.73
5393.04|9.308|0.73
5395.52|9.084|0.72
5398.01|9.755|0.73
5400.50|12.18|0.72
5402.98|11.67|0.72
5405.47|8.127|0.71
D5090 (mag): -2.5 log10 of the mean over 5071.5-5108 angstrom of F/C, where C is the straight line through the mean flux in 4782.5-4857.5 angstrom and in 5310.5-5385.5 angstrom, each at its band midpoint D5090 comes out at 0.37 mag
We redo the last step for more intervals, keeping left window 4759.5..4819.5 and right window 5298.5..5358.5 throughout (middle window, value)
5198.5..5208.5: 0.41 mag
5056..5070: 0.21 mag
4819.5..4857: 0.00 mag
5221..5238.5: 0.02 mag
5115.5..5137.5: 0.28 mag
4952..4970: 0.08 mag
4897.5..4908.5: -0.11 mag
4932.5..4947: -0.01 mag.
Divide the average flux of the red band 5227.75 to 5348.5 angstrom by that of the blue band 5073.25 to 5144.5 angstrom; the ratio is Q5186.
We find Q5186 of 1.4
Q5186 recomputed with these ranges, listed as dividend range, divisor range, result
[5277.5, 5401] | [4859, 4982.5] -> 1.17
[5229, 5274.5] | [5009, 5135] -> 1.26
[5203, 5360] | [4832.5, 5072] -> 1.13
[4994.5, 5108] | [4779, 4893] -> 0.86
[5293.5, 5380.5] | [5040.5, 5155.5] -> 1.45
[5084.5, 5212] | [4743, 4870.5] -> 0.77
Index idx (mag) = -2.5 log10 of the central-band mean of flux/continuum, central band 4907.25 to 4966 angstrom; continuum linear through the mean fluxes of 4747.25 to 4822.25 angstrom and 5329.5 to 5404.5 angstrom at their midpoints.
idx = 0.02 mag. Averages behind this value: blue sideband 8.47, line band 8.82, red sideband 10.4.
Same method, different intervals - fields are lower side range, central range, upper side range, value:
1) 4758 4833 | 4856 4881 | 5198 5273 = -0.035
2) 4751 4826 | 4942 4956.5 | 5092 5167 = -0.216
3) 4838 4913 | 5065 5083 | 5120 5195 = 0.064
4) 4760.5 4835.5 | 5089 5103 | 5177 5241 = 0.157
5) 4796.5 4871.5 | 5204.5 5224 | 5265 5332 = 0.204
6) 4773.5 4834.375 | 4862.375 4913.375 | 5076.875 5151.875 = -0.133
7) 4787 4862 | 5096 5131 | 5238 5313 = 0.344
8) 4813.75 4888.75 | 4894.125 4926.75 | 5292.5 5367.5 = -0.001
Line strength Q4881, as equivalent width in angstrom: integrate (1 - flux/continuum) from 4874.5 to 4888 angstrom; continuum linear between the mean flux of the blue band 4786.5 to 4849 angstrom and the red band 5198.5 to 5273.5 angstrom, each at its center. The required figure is -0.4 angstrom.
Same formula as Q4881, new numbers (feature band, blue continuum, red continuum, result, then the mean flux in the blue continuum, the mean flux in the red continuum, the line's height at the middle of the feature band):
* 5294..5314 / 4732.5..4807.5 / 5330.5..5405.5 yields 0.15 angstrom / 8.48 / 10.4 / 10.2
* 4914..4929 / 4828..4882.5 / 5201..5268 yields 1.11 angstrom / 8.68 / 8.84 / 8.71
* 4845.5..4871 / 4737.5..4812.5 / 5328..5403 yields -0.99 angstrom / 8.5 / 10.3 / 8.75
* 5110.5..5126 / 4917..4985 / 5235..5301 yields 3.72 angstrom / 8.6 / 9.5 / 9.07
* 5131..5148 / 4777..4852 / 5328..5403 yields 3.89 angstrom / 8.46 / 10.3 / 9.52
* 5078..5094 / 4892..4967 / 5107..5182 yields 1.14 angstrom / 8.92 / 6.51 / 7.17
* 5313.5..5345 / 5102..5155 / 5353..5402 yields -0.13 angstrom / 6.94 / 10.6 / 9.89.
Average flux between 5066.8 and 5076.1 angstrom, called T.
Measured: 6.95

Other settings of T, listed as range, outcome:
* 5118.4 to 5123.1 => 6.95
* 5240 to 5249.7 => 9.66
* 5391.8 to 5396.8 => 9.2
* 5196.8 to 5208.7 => 6.98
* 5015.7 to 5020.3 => 8.19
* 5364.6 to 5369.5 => 10.6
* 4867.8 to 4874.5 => 8.34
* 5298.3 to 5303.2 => 9.05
